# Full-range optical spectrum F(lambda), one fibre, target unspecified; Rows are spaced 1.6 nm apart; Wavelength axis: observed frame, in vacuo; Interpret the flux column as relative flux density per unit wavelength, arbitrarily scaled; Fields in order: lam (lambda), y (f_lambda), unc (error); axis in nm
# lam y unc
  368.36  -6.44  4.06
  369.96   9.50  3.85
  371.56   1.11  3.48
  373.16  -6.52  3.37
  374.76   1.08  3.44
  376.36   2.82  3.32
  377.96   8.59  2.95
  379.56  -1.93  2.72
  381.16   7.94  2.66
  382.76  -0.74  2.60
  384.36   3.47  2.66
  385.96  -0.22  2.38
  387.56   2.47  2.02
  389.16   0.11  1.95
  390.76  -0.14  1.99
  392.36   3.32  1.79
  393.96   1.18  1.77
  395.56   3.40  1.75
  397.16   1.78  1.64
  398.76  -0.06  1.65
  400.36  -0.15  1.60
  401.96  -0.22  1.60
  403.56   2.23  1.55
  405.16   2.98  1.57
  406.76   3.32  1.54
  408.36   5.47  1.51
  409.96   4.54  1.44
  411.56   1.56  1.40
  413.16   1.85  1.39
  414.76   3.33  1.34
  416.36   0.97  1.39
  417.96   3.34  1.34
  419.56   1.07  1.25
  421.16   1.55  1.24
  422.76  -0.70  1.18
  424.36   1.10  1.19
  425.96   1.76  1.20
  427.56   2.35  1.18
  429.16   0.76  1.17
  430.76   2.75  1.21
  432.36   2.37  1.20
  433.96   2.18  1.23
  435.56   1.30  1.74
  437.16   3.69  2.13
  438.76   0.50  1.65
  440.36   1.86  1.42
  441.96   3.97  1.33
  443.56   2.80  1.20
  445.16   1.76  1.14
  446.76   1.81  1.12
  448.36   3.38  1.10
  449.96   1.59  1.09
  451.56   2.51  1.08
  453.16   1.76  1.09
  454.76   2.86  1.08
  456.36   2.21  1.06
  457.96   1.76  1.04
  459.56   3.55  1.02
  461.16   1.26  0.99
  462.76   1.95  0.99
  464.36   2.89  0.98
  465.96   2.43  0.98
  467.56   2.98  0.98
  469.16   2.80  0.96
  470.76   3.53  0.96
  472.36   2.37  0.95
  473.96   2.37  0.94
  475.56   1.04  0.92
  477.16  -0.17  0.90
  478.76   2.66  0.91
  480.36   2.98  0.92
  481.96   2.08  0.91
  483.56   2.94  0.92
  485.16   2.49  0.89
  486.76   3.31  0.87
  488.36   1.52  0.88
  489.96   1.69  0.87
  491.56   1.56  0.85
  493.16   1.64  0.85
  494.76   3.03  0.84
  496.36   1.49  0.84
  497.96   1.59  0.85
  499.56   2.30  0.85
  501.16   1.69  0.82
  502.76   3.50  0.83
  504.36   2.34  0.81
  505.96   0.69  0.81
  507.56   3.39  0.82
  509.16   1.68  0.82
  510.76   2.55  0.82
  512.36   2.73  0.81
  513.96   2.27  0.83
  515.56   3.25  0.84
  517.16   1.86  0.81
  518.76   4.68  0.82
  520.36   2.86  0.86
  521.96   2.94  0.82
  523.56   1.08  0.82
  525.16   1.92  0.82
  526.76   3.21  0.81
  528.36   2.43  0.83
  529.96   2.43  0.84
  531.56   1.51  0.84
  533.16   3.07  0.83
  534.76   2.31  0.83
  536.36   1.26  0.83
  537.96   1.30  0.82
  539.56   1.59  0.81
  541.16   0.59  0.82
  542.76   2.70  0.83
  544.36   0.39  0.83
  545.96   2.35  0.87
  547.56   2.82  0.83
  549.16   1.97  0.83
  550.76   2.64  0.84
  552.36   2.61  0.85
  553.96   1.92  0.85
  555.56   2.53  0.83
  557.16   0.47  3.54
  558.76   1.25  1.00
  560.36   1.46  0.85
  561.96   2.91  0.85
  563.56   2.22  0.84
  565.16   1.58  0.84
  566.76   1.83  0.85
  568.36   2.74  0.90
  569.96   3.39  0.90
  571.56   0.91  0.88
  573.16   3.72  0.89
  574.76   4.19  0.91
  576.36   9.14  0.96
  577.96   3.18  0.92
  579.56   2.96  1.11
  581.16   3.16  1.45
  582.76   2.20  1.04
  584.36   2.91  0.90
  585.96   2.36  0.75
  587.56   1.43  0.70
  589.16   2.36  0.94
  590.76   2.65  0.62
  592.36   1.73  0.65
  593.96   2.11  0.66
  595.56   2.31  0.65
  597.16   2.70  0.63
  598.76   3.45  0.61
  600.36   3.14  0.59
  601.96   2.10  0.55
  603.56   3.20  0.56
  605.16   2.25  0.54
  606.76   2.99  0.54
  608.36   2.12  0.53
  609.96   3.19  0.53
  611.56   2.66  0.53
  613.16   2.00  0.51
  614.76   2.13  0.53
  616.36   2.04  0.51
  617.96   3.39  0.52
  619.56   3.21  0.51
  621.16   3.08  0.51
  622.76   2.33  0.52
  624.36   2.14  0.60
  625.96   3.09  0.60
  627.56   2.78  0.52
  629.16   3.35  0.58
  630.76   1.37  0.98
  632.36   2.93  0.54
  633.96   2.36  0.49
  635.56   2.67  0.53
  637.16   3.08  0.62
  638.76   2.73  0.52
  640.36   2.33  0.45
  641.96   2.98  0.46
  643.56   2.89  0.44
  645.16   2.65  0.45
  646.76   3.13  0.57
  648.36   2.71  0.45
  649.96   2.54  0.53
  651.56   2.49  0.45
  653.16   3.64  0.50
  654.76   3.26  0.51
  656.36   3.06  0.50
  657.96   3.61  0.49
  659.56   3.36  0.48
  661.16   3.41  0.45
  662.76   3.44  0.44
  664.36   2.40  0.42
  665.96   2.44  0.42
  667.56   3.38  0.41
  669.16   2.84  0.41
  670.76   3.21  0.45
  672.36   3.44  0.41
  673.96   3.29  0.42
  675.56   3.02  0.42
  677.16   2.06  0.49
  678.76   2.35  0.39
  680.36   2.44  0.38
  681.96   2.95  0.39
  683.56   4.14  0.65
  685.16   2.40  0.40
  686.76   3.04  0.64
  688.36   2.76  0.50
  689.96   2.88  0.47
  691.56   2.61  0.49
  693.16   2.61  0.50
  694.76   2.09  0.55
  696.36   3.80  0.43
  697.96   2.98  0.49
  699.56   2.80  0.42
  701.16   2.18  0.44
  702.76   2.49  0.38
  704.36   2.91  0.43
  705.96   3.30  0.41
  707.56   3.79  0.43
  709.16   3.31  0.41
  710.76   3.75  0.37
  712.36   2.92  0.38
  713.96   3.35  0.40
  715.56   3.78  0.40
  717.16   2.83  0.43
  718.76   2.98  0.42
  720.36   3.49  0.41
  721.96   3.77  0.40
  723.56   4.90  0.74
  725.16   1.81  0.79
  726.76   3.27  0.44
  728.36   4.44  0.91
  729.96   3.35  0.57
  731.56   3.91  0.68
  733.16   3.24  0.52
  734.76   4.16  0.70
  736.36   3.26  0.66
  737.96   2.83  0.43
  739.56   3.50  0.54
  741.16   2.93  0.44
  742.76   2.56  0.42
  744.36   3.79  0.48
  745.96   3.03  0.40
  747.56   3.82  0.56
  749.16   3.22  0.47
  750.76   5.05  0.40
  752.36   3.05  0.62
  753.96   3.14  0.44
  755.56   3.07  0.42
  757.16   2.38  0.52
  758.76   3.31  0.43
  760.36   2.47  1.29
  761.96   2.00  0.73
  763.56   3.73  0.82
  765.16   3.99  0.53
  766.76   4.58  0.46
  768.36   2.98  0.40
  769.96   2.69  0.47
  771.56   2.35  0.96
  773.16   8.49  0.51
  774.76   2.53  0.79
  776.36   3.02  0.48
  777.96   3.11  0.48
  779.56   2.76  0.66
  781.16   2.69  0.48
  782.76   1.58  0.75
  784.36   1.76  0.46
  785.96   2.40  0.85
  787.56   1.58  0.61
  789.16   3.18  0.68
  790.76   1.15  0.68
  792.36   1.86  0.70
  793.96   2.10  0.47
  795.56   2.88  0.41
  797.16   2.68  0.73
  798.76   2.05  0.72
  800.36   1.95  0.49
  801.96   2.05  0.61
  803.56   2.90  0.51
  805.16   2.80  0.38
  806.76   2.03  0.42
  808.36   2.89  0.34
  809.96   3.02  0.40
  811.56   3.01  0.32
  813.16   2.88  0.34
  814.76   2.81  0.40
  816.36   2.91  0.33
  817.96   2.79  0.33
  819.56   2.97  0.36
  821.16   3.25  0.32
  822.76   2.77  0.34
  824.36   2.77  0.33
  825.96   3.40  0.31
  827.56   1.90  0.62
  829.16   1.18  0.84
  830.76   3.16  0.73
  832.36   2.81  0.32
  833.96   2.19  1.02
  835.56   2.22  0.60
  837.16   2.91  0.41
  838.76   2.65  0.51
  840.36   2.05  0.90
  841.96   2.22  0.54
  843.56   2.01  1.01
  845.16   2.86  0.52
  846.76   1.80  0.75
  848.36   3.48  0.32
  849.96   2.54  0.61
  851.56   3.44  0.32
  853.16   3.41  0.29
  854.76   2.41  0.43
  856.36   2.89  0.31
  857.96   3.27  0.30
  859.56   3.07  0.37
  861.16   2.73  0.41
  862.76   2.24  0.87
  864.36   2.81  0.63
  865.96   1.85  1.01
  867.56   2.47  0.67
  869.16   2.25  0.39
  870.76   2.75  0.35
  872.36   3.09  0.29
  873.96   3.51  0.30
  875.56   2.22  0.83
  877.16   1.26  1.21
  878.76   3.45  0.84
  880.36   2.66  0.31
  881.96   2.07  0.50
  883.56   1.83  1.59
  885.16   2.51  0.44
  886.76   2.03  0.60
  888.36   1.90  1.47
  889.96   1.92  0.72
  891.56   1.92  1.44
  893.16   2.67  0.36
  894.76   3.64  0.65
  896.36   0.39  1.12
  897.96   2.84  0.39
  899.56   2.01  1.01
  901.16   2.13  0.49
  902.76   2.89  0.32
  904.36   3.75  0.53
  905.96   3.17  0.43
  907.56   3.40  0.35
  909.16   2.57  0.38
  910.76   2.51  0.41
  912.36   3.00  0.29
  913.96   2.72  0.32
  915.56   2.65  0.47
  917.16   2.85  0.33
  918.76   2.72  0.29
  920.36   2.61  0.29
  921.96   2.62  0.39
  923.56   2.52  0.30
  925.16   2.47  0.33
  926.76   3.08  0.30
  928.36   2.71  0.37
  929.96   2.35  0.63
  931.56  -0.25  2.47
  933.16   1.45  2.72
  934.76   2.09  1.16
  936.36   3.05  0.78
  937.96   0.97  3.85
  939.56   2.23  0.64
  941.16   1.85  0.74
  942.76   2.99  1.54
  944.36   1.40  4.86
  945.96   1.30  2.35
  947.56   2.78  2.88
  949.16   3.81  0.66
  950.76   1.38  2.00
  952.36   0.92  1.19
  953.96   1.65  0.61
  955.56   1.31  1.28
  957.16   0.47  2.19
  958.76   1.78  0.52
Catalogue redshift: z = 0.54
